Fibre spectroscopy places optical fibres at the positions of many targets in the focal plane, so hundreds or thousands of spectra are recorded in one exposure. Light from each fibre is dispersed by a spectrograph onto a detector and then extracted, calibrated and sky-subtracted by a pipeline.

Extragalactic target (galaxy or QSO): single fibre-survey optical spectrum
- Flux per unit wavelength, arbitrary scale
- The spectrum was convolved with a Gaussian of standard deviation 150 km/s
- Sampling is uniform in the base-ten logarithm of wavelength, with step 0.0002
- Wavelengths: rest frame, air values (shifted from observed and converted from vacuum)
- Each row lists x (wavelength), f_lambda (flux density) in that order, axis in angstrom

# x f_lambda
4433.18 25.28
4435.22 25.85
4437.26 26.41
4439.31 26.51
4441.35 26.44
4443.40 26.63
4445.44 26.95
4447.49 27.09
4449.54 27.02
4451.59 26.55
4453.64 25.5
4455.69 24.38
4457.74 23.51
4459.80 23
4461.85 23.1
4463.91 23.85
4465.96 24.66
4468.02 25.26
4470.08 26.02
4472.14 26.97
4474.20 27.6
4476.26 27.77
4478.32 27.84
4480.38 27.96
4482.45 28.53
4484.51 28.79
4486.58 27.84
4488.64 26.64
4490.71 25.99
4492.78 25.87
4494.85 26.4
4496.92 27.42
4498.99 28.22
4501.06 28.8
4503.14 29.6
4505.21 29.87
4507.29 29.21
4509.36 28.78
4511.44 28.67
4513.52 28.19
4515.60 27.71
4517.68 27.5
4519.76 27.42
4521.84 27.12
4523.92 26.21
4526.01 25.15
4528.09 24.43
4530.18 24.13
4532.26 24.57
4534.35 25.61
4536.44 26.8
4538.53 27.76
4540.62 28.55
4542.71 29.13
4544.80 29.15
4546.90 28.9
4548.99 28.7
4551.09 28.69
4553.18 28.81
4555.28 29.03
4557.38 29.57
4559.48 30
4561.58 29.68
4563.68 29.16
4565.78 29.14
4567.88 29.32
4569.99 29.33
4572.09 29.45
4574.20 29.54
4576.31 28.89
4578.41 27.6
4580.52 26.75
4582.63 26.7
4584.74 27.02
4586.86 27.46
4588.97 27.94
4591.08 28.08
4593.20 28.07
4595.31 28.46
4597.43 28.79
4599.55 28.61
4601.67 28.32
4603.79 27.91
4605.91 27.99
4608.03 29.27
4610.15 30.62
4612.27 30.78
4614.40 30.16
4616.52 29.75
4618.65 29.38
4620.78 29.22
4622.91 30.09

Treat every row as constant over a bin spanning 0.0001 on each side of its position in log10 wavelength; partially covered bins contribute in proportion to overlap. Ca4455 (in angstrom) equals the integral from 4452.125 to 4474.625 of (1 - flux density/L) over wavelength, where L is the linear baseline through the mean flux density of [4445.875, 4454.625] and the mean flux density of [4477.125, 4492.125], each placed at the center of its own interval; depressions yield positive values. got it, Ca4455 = 1.8 angstrom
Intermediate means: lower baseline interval 26.6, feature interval 24.9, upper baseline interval 27.6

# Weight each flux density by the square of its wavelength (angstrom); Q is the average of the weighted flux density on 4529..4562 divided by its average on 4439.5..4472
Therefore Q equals 1.1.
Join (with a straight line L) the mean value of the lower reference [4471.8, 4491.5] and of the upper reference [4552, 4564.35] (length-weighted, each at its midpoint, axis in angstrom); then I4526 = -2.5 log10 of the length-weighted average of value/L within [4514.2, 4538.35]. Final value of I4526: 0.10 mag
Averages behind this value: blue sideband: 27.6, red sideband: 29.4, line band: 26.2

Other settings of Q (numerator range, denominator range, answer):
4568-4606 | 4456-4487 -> 1.14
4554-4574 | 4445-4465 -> 1.23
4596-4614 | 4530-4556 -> 1.07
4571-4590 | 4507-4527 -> 1.04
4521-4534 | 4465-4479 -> 0.97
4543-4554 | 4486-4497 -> 1.11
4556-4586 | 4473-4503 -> 1.08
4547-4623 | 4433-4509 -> 1.14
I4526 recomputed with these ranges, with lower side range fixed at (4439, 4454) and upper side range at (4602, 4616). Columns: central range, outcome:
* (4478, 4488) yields -0.04 mag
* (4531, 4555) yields 0.02 mag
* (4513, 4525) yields 0.02 mag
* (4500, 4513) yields -0.05 mag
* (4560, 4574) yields -0.03 mag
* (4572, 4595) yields 0.04 mag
